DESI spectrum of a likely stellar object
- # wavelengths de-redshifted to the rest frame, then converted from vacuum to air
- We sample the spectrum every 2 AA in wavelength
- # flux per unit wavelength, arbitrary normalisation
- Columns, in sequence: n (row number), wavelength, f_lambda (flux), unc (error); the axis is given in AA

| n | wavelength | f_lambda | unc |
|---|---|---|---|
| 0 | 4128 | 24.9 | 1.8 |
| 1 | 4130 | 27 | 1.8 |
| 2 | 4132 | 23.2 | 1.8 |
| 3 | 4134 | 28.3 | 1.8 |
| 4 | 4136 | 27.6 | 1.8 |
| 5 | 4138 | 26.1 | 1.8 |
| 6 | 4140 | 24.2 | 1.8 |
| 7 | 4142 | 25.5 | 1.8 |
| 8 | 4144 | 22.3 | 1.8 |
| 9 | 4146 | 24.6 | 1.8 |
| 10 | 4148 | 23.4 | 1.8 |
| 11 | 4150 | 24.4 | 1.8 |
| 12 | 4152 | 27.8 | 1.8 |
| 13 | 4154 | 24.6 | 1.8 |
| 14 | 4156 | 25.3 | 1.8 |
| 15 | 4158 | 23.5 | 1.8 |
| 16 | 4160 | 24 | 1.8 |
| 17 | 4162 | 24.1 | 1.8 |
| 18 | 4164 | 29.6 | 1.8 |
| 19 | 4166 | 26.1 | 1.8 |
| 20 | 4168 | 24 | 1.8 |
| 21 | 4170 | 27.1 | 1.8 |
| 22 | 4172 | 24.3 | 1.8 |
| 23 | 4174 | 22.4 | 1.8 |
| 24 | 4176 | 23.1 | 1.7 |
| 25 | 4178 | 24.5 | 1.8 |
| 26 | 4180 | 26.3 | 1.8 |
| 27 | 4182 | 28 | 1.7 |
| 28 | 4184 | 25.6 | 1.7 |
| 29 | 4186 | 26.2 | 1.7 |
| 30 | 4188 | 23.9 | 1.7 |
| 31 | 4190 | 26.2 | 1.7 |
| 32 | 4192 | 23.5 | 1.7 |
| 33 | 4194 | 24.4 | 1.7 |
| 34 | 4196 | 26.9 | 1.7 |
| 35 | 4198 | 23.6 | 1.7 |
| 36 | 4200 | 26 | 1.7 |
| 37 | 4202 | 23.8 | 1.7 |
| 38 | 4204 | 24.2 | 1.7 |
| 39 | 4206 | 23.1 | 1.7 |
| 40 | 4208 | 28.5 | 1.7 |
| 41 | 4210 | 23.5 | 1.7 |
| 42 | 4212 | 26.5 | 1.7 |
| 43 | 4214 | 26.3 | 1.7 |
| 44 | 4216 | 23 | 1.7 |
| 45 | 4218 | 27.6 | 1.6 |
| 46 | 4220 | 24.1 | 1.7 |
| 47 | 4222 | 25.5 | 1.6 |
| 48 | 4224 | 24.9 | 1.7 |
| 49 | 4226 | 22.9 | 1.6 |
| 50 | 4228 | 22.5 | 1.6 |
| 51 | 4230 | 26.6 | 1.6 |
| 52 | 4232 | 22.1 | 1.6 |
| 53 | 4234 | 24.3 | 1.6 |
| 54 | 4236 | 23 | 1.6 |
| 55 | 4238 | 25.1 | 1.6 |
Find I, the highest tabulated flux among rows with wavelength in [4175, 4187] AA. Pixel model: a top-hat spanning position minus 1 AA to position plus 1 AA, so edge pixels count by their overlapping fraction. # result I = 28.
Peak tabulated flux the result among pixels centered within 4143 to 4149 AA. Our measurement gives 24.6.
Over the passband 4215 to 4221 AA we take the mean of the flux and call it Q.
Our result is 24.9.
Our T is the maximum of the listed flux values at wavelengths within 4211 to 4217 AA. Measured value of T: 26.5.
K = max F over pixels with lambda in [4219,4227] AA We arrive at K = 25.5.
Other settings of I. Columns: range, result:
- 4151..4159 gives 27.8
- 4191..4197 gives 26.9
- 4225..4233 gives 26.6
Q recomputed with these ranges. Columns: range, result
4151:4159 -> 25.3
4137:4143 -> 25.3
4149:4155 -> 25.6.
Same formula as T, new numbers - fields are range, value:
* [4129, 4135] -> 28.3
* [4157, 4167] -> 29.6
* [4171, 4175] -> 24.3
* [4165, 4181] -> 27.1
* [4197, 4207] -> 26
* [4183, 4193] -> 26.2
